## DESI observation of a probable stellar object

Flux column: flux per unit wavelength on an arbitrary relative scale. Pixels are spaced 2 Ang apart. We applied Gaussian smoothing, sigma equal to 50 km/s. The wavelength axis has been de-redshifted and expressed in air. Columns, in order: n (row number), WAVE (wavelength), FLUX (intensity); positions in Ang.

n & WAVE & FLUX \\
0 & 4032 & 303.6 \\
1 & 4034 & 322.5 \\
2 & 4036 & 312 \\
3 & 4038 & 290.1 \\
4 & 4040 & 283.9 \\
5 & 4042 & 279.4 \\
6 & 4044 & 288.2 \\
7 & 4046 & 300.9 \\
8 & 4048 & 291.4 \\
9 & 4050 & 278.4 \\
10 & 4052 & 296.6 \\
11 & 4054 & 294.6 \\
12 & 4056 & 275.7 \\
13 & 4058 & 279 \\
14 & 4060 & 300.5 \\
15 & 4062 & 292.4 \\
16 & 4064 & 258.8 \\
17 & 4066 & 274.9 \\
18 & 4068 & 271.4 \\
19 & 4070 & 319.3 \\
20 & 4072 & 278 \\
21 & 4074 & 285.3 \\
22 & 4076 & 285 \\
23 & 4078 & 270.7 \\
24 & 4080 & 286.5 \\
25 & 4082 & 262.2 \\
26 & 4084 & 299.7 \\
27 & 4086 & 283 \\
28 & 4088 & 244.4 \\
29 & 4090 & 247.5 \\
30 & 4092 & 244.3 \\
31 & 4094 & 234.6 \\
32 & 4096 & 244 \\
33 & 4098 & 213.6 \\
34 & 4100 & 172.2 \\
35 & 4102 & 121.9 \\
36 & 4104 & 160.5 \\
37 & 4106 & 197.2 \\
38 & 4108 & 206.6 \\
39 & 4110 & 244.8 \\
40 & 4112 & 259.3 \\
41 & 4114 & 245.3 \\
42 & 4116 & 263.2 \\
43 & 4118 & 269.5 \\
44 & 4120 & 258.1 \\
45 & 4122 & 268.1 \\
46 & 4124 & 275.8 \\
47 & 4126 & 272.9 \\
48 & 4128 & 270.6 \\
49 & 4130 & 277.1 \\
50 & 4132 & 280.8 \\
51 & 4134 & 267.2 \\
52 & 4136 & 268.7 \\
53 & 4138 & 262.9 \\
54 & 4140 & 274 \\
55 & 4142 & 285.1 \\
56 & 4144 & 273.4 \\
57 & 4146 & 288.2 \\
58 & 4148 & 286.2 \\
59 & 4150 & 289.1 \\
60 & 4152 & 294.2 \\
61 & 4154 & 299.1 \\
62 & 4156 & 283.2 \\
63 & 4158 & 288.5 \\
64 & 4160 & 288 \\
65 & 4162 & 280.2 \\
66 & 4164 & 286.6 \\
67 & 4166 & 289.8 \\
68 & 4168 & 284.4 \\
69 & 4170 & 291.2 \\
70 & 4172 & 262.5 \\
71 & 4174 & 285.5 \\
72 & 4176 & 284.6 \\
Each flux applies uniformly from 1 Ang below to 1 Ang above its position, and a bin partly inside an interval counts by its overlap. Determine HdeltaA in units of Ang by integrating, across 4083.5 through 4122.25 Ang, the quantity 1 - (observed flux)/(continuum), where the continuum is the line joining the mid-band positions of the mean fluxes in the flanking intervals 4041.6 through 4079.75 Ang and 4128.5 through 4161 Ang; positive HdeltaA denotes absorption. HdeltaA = 7.0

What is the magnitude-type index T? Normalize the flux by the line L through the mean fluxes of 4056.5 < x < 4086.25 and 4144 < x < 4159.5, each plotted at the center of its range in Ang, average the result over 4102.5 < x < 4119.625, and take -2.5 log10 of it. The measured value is 0.243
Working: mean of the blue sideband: 283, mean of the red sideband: 289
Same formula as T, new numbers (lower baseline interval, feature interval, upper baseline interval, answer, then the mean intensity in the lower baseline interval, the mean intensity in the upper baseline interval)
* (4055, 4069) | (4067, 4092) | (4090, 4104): -0.15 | 279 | 205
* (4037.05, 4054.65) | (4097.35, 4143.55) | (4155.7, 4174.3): 0.17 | 289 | 284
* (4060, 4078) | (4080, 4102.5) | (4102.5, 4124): 0.10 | 283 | 236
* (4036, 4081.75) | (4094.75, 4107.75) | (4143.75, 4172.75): 0.46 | 286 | 286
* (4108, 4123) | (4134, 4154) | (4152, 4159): 0.00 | 255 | 291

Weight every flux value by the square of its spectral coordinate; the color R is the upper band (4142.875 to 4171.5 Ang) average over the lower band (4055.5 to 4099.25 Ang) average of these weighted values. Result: 1.11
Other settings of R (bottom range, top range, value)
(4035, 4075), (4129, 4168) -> 1.03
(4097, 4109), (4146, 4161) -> 1.66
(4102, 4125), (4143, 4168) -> 1.24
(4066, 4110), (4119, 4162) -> 1.17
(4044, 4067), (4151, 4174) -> 1.05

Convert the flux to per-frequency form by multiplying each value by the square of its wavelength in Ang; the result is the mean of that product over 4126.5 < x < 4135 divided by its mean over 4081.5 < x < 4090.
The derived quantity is 1.04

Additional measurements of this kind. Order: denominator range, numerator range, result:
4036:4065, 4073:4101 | 0.90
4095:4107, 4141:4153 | 1.58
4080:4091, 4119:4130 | 1.02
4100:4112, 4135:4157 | 1.50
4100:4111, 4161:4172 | 1.58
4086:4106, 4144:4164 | 1.39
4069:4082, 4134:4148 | 1.00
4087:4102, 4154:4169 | 1.34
